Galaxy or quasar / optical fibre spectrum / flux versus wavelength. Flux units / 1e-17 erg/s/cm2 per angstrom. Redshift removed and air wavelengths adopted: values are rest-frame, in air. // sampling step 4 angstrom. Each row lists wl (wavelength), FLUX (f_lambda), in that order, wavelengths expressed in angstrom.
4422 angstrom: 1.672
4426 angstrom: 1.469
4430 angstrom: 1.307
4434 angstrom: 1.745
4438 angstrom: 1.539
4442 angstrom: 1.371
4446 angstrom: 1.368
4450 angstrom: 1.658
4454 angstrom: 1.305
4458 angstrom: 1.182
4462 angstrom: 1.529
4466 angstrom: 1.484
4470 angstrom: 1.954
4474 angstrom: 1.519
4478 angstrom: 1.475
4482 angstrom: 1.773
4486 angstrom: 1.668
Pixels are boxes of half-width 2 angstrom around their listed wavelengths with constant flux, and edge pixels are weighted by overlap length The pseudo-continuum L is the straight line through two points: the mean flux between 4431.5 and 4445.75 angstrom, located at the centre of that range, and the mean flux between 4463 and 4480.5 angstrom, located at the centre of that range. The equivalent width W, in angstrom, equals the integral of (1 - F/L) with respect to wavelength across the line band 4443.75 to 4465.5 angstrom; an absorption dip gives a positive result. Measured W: 2.08 angstrom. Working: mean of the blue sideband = 1.52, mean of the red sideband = 1.61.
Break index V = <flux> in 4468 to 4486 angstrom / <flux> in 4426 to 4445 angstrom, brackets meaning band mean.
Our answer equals 1.1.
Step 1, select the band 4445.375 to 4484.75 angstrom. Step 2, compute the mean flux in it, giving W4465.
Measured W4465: 1.53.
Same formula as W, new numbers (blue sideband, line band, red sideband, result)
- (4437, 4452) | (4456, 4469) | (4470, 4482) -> 1.01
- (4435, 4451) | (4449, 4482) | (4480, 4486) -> 2.14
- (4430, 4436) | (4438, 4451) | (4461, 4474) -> 1.22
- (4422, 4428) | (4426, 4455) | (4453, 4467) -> -0.25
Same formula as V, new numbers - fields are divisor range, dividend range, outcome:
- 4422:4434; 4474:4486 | 1.08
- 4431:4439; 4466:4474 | 1.07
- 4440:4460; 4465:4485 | 1.20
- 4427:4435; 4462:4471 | 1.11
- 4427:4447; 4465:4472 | 1.19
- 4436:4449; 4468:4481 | 1.15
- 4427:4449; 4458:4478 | 1.06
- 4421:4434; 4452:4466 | 0.90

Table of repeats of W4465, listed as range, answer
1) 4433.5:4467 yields 1.45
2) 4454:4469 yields 1.42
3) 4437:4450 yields 1.45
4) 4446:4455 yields 1.48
